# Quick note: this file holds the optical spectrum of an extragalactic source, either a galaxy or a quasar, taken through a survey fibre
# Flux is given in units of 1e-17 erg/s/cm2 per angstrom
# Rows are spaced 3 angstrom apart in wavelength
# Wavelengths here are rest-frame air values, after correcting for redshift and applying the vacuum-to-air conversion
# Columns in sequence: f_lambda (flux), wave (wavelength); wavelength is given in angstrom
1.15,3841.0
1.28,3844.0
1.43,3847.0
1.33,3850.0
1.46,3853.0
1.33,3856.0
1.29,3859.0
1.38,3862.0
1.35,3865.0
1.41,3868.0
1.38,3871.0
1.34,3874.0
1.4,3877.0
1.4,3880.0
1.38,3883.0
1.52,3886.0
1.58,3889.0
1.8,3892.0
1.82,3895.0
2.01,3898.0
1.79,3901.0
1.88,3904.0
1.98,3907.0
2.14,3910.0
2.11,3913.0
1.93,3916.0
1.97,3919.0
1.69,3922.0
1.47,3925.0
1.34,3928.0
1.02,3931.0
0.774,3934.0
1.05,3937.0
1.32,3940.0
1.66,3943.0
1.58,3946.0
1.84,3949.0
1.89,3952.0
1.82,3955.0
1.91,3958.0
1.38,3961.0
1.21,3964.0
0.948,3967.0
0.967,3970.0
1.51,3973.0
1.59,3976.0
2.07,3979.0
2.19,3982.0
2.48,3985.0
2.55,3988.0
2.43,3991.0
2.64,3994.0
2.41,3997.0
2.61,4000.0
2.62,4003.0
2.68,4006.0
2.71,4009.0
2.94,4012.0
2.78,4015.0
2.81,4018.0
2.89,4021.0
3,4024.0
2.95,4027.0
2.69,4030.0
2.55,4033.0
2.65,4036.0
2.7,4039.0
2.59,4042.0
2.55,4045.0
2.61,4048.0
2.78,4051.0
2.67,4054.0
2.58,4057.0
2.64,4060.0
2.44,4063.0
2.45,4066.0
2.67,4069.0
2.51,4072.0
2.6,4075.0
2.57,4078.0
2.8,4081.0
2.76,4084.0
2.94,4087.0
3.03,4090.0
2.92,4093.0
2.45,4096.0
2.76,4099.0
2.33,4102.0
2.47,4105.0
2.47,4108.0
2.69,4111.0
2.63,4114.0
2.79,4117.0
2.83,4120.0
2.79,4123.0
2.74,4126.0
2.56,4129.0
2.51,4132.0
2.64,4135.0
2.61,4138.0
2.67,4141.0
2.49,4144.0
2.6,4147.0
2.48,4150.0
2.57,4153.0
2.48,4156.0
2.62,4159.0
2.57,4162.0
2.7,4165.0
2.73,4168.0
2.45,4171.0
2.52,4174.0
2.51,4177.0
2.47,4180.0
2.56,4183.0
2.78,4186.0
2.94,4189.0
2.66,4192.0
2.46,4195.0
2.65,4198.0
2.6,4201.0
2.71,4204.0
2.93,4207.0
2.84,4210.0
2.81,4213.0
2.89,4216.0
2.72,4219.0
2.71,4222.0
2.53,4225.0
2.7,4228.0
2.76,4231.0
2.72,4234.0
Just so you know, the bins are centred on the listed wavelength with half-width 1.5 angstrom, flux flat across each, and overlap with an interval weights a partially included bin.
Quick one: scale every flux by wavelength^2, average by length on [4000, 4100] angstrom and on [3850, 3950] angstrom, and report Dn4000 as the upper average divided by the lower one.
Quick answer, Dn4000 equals 1.9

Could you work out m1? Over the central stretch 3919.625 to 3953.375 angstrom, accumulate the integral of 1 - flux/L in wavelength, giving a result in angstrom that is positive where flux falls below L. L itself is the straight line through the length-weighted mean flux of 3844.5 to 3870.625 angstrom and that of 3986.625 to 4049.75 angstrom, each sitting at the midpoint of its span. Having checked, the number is 9.8 angstrom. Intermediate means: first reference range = 1.37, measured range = 1.43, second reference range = 2.68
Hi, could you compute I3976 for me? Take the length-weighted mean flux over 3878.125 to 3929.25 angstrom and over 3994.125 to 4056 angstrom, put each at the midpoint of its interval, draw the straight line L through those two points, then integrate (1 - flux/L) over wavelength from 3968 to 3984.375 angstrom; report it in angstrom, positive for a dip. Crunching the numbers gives 4.5 angstrom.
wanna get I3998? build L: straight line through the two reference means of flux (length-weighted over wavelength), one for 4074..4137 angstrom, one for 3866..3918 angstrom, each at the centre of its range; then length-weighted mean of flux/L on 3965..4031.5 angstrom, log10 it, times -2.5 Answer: -0.082 mag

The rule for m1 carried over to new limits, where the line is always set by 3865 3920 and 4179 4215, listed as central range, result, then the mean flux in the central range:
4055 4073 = -2.27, 2.55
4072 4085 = -1.93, 2.66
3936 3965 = 4.79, 1.58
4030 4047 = -3.37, 2.62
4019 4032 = -4.42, 2.87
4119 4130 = -1.19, 2.73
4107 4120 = -1.29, 2.67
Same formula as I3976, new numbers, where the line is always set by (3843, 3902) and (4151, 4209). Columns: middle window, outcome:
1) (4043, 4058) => -3.45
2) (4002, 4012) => -3.67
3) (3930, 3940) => 4.17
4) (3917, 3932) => 1.30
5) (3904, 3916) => -3.04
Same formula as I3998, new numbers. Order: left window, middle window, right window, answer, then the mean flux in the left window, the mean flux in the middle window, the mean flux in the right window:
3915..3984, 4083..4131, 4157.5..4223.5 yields -0.18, 1.53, 2.69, 2.67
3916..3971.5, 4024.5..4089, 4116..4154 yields -0.23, 1.45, 2.66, 2.64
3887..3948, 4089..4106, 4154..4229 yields -0.15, 1.65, 2.65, 2.66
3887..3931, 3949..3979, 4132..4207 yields 0.28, 1.79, 1.52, 2.61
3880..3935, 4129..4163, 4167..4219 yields -0.02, 1.68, 2.57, 2.68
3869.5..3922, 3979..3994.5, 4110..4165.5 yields -0.17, 1.73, 2.41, 2.63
